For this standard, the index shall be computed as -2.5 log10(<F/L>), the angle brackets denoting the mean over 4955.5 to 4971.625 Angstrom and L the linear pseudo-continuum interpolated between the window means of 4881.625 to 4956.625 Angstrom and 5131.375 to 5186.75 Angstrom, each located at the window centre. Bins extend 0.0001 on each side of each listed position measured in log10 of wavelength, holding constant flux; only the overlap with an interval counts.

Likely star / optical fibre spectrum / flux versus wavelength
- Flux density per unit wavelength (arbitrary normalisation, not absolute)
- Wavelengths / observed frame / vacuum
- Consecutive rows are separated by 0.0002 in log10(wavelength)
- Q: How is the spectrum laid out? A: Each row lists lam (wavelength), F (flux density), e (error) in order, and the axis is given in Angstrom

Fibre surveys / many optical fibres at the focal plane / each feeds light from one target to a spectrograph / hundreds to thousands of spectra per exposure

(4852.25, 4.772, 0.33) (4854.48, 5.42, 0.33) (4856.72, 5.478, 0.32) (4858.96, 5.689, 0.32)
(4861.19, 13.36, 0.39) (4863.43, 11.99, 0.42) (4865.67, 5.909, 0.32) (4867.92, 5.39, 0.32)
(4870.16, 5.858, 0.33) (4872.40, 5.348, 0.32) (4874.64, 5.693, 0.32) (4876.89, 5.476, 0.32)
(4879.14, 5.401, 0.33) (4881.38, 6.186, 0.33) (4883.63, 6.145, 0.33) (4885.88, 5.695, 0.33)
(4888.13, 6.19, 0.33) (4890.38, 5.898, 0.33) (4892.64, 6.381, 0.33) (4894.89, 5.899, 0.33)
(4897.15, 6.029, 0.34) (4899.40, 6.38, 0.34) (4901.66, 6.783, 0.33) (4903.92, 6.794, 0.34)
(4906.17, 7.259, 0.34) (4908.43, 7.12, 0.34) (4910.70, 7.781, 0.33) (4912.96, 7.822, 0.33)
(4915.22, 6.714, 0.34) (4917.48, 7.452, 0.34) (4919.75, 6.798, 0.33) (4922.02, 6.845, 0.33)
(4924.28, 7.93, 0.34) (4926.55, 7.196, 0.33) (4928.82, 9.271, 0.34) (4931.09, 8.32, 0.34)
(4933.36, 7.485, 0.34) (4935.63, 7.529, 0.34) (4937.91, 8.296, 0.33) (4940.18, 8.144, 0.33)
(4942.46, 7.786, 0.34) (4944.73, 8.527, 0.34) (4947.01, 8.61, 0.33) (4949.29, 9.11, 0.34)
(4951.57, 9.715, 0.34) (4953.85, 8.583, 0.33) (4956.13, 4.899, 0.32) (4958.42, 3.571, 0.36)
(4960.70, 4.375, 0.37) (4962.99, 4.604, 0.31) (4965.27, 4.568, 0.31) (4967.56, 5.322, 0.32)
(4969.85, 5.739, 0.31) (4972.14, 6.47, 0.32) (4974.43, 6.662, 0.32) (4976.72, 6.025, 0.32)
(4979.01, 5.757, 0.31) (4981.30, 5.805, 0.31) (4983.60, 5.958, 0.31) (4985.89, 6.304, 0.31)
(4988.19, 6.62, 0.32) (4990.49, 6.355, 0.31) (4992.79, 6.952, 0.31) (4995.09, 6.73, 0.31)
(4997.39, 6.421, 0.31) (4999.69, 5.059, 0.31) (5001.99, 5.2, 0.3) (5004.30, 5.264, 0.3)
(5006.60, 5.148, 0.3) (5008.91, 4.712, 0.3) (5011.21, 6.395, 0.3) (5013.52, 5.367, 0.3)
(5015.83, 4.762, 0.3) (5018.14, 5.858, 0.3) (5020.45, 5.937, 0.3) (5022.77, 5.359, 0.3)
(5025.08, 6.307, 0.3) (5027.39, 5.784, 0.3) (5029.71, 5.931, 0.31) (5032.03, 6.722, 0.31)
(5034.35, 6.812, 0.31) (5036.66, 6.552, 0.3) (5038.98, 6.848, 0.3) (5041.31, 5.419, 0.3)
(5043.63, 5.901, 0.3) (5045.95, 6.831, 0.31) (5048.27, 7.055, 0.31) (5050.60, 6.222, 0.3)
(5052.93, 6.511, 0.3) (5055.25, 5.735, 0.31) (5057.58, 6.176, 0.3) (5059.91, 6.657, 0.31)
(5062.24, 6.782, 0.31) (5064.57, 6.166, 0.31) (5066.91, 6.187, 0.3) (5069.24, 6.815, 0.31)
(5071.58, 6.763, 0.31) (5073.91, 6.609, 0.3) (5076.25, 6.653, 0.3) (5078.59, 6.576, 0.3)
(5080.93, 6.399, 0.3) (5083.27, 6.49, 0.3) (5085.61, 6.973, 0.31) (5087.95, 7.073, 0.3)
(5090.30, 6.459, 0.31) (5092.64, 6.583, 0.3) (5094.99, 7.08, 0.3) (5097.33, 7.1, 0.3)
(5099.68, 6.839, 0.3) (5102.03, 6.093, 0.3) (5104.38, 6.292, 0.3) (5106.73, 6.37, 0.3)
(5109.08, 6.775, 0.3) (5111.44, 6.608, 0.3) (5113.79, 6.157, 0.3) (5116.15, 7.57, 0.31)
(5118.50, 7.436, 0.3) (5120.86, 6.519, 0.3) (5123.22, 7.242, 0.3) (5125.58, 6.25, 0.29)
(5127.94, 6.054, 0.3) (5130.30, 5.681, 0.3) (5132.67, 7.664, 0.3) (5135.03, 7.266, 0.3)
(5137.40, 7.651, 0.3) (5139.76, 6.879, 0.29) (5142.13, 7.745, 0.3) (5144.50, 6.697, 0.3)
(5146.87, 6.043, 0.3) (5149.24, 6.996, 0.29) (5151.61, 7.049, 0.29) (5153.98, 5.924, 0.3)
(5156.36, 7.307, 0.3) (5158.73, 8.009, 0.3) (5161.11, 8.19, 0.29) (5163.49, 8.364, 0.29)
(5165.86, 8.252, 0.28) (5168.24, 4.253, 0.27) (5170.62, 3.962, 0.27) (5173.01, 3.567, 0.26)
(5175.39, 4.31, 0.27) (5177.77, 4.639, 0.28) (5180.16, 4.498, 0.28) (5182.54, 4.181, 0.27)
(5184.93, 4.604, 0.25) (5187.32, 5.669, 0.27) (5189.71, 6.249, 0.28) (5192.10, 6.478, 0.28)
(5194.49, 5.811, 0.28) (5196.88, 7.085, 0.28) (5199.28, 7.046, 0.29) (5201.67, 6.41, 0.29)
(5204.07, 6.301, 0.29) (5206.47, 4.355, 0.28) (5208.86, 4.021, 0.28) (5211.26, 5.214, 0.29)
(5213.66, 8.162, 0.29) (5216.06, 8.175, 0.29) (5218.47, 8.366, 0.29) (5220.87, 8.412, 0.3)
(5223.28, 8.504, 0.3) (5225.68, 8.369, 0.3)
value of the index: 0.432 mag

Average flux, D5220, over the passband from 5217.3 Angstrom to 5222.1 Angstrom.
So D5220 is 8.39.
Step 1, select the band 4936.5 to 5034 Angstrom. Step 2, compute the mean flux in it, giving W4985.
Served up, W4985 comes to 6.24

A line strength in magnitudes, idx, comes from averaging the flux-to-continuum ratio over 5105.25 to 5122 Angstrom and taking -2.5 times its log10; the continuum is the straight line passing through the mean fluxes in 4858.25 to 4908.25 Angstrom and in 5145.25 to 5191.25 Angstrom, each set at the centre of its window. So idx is -0.12 mag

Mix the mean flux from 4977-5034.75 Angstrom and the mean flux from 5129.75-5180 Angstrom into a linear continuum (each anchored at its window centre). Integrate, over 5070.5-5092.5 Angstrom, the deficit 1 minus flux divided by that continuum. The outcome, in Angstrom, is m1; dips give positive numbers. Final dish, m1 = -1.7 Angstrom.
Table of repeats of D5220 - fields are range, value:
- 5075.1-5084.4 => 6.53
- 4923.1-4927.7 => 7.57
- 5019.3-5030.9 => 5.86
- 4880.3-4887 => 6.01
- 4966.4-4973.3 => 5.84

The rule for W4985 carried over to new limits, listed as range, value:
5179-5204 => 5.83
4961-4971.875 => 5.12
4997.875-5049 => 5.87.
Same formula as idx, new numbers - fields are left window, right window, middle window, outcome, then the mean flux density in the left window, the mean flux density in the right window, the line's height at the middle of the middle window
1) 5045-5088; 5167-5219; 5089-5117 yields -0.06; 6.55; 5.58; 6.27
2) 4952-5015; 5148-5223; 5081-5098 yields -0.13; 5.78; 6.22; 6.01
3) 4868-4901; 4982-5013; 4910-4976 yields -0.20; 5.9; 5.92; 5.91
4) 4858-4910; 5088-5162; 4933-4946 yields -0.19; 6.66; 6.85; 6.7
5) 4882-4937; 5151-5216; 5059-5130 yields -0.06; 6.99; 5.95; 6.29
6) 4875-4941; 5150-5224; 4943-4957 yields -0.21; 6.92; 6.23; 6.82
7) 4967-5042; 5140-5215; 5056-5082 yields -0.09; 5.96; 6.06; 6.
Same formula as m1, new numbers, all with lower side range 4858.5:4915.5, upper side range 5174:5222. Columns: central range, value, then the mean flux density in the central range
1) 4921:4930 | -1.58 Angstrom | 7.83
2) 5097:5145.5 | -4.90 Angstrom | 6.8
